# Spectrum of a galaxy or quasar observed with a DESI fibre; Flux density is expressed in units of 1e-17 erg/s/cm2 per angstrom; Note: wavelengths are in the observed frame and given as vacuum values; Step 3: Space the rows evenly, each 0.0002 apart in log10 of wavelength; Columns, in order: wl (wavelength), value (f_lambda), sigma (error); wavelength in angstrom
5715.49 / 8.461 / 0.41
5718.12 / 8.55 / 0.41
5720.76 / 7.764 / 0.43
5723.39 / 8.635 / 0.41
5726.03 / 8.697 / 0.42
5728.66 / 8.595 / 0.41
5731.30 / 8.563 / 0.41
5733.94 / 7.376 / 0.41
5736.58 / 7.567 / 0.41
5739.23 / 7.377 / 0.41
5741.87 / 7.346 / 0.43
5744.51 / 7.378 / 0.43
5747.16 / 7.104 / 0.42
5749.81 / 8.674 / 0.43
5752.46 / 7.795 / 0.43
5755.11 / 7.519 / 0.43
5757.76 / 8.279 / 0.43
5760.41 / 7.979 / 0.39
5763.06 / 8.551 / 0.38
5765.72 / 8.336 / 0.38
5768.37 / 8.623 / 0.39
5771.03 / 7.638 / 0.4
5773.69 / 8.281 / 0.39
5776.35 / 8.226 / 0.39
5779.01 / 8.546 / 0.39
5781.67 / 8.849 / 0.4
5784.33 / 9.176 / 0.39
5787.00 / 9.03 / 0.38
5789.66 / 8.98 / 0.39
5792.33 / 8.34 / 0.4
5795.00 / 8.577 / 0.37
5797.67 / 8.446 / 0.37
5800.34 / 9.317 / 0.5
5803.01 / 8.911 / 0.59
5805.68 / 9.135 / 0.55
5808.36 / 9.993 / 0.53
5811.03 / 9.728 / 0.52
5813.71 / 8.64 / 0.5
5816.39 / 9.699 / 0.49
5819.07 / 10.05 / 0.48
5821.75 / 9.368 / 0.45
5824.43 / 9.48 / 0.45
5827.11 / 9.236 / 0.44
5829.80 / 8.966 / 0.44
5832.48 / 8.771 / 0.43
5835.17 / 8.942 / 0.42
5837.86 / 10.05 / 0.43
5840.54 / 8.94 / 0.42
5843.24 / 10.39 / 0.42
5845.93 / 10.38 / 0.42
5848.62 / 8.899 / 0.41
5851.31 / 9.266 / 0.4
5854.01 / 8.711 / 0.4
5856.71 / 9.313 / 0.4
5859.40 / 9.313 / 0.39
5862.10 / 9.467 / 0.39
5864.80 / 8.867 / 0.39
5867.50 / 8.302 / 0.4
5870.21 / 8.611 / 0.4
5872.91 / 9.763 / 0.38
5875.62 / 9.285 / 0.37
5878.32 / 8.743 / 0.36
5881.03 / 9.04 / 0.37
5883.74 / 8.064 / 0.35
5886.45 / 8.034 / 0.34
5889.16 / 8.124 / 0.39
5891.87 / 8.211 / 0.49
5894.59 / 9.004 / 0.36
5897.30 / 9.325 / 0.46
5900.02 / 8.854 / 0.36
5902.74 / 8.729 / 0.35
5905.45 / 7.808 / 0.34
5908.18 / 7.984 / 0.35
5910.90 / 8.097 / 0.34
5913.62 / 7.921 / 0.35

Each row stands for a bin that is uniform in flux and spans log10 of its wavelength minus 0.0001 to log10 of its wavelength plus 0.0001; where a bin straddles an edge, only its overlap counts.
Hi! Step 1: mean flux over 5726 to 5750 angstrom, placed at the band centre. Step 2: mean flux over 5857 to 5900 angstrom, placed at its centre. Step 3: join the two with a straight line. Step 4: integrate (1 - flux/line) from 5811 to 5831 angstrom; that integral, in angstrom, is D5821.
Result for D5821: -2.33 angstrom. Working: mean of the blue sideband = 7.79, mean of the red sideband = 8.82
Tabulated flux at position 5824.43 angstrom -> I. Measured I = 9.48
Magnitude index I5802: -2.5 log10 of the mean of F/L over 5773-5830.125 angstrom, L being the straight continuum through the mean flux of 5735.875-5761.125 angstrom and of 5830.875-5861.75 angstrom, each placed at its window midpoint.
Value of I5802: -0.06 mag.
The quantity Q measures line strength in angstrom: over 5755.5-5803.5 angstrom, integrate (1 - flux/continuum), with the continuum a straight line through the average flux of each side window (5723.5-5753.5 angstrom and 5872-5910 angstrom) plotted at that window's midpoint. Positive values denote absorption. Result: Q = -2.6 angstrom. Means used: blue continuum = 7.89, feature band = 8.54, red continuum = 8.62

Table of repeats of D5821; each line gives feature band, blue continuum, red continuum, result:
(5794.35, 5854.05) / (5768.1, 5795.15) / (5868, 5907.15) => -4.9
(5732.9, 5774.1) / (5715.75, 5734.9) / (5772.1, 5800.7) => 3.1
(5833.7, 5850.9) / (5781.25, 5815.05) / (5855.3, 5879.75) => -1.0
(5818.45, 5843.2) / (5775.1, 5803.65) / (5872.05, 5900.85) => -1.7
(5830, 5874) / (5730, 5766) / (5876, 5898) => -4.5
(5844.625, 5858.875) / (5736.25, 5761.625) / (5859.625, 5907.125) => -1.4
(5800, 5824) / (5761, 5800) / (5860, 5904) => -2.3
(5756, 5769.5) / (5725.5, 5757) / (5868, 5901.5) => -0.6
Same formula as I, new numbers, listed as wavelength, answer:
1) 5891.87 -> 8.211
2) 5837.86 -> 10.05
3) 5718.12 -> 8.55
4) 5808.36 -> 9.993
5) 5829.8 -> 8.966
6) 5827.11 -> 9.236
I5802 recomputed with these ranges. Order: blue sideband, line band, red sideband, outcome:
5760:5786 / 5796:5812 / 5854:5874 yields -0.07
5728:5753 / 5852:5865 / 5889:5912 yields -0.11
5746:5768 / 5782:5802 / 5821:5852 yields -0.02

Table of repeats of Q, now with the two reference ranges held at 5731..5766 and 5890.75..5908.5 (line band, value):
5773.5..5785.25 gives -0.97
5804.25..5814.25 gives -1.60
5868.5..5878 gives -0.76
